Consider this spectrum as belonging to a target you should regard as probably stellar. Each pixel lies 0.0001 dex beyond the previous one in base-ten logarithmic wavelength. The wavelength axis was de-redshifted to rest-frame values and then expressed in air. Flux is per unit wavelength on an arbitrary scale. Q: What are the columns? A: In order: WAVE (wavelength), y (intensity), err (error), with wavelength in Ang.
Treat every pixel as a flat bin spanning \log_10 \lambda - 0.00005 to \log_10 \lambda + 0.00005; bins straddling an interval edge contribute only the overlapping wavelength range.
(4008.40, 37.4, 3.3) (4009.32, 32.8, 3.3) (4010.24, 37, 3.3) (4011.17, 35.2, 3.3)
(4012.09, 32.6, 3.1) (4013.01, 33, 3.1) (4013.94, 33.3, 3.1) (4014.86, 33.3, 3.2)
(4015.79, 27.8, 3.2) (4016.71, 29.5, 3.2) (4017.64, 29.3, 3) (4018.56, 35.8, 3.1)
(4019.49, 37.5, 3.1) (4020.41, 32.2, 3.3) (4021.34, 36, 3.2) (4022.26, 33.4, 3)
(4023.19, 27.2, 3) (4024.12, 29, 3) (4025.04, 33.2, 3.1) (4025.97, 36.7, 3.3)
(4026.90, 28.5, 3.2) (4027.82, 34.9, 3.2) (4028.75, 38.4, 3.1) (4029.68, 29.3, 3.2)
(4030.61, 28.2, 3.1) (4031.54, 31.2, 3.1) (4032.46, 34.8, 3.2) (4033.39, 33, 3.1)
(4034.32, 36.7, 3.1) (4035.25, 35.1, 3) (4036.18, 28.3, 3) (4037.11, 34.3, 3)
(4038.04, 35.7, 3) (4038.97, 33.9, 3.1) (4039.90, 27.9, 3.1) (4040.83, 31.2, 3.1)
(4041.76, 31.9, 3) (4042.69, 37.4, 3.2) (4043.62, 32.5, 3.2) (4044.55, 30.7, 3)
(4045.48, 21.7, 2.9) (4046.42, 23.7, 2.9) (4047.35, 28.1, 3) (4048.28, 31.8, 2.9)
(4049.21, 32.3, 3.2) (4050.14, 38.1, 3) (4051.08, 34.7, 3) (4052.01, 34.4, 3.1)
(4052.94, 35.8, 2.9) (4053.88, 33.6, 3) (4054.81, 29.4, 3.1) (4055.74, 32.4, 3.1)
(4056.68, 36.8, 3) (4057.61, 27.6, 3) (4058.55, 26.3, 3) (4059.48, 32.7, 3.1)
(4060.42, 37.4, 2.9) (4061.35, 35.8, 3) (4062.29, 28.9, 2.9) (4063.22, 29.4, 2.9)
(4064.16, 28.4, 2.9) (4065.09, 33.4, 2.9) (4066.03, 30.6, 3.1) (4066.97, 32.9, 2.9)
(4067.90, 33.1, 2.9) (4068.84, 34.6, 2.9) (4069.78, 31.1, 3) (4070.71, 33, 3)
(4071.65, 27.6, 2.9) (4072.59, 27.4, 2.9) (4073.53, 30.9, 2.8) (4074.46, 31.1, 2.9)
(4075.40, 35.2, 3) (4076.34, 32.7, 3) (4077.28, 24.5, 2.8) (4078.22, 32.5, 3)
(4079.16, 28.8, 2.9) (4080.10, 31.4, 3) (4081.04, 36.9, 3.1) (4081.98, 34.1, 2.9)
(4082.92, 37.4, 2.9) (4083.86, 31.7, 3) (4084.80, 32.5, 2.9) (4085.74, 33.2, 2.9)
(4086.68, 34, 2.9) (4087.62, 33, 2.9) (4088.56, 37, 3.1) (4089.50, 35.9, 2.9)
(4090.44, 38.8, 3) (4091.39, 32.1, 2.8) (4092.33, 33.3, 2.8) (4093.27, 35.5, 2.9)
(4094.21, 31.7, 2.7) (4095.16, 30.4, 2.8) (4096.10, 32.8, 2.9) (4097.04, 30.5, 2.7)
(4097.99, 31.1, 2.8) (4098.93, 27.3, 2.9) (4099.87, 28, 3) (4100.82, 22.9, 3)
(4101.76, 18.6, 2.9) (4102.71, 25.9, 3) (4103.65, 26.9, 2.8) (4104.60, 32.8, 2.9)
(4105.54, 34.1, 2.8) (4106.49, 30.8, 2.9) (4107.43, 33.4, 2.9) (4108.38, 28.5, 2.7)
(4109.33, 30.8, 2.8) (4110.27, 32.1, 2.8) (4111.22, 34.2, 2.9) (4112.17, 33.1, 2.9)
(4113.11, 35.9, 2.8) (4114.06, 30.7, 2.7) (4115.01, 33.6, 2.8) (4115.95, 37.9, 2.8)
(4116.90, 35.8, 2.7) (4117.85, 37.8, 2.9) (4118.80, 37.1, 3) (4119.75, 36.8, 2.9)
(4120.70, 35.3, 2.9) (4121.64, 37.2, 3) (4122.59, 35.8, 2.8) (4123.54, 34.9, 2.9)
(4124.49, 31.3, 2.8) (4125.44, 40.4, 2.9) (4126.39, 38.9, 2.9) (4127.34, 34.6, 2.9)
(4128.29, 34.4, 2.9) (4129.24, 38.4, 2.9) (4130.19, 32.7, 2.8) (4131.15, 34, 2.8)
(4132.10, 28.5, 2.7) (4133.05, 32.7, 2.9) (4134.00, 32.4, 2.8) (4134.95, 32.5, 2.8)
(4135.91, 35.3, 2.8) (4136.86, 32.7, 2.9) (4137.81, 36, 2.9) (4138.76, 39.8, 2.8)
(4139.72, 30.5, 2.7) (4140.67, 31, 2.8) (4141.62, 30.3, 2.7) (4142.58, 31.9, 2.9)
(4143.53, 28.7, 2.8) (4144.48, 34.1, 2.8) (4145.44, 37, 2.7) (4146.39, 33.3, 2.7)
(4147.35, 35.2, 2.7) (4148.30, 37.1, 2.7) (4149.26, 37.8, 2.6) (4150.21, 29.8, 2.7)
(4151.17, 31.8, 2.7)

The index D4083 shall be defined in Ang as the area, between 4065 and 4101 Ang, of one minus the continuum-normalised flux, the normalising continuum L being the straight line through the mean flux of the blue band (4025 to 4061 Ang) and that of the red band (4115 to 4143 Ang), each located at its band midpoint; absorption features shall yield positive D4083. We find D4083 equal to 1.39 Ang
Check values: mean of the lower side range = 32.3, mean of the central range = 32.1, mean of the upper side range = 34.7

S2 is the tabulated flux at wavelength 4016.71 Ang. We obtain 29.5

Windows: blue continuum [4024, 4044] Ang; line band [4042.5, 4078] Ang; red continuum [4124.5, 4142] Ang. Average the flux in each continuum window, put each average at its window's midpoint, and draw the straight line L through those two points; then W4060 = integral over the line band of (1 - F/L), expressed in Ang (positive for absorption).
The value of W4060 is 1.9 Ang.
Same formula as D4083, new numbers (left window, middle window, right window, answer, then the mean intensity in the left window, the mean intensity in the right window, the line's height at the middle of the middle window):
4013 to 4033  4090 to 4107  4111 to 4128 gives 2.3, 32.4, 35.6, 34.9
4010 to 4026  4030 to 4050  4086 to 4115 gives 0.5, 32.7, 31.4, 32.4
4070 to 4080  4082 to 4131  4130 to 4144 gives -2.5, 30.4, 32.6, 31.5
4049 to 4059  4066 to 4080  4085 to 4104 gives 0.4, 32.9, 31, 32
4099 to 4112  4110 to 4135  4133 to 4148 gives -2.9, 29.2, 33.4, 31.2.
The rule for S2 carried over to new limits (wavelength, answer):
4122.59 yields 35.8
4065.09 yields 33.4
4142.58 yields 31.9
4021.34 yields 36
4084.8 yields 32.5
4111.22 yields 34.2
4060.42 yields 37.4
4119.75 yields 36.8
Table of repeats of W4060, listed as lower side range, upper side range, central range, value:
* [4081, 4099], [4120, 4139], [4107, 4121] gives 0.1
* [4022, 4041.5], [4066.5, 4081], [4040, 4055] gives 0.2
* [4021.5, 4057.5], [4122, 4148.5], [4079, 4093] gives -0.4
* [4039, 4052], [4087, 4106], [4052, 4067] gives -0.4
